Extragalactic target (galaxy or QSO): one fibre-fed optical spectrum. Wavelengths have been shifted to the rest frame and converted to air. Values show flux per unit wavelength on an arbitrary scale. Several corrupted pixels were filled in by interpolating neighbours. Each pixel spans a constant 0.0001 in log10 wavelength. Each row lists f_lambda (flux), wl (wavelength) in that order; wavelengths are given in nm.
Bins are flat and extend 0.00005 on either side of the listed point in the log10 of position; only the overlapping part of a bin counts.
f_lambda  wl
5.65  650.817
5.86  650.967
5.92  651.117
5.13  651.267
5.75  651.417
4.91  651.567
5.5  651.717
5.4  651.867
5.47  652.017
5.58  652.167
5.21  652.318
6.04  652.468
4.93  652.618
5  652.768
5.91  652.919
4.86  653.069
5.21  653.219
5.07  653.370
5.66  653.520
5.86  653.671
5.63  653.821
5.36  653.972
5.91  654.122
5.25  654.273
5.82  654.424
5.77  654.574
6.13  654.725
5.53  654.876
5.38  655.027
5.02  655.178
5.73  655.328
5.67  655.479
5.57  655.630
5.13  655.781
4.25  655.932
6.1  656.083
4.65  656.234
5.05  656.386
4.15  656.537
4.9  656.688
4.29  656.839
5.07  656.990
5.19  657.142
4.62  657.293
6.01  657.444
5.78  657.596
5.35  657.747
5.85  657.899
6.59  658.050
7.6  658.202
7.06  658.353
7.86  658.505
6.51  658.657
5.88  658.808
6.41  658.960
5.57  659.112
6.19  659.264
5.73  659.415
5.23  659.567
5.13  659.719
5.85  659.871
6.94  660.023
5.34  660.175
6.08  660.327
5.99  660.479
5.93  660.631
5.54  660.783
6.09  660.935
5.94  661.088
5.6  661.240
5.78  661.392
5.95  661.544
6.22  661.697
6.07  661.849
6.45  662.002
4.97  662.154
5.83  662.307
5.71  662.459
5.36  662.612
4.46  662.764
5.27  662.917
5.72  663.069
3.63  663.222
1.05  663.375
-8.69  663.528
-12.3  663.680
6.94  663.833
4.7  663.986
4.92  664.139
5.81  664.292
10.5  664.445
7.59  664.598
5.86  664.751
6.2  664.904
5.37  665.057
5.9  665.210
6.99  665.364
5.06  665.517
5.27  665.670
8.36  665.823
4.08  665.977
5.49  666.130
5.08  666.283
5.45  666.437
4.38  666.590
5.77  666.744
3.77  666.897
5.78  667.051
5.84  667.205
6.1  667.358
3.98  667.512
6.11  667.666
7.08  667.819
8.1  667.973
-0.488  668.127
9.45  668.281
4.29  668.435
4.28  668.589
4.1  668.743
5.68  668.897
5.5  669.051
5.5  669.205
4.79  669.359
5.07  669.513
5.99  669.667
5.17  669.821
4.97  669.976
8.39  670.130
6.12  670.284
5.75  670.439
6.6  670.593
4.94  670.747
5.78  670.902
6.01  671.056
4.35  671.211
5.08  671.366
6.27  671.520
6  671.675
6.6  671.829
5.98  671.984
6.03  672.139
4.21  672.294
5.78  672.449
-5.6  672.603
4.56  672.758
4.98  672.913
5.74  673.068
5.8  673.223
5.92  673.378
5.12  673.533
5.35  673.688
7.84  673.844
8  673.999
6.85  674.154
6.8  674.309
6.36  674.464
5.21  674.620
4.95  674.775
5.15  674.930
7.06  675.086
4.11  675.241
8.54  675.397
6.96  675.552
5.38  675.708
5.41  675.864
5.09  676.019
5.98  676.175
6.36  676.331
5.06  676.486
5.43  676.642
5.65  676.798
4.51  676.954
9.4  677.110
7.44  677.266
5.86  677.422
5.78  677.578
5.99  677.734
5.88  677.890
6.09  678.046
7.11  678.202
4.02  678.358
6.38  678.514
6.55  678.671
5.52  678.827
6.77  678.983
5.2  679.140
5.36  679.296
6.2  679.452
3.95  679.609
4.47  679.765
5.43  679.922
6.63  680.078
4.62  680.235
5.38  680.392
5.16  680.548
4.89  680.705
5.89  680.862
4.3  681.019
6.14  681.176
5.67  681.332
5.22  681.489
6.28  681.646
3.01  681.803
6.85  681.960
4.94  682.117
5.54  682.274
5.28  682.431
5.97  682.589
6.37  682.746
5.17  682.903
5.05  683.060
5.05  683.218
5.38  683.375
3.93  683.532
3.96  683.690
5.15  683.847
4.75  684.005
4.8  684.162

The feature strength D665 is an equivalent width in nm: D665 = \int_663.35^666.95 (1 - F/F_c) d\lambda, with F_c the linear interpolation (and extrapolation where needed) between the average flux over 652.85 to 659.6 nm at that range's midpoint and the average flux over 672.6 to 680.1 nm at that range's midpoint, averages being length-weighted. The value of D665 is 0.84 nm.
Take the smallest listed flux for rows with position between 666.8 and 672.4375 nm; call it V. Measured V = -0.488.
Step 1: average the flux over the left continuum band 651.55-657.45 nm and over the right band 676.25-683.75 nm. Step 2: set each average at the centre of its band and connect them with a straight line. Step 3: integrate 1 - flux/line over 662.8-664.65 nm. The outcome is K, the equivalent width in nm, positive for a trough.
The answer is 0.86 nm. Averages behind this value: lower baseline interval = 5.32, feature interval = 2.9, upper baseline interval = 5.57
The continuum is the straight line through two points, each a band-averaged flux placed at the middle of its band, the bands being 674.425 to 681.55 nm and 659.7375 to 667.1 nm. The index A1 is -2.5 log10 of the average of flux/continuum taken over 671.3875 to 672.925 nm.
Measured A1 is 0.21 mag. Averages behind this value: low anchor 5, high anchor 5.75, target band 4.48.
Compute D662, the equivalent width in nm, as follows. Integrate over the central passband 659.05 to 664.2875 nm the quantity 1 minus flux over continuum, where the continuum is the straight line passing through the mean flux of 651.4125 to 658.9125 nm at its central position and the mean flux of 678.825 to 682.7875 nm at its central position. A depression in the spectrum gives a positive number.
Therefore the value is 0.89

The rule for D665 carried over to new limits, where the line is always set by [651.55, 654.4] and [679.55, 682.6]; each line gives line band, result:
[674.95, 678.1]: -0.47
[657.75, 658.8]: -0.26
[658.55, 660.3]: -0.17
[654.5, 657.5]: 0.11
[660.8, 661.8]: -0.10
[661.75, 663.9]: 0.99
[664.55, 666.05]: -0.19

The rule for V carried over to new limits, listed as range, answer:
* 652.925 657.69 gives 4.15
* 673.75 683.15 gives 3.01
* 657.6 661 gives 5.13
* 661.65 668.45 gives -12.3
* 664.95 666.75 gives 4.08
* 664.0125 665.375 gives 4.92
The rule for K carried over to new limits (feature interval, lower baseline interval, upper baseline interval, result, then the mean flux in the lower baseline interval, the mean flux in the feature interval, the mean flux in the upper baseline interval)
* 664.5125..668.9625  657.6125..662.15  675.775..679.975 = 0.310 nm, 6.07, 5.56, 5.81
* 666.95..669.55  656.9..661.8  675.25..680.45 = 0.248 nm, 5.96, 5.35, 5.87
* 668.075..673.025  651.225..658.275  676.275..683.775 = 0.368 nm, 5.42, 5.1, 5.56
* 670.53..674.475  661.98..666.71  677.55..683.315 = -0.293 nm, 4.55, 5.42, 5.51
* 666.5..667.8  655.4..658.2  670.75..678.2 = 0.053 nm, 5.3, 5.3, 5.69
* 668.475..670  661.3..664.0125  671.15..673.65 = -0.244 nm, 3.49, 5.09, 4.81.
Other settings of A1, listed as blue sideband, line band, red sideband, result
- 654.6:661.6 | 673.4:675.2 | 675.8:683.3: -0.10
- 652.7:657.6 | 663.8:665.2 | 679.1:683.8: -0.21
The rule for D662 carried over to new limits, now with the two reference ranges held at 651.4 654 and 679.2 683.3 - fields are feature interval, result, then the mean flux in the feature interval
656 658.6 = -0.13 nm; 5.66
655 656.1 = 0.02 nm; 5.32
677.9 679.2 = -0.15 nm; 5.96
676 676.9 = -0.04 nm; 5.6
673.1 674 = -0.14 nm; 6.16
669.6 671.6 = -0.16 nm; 5.8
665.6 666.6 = -0.03 nm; 5.52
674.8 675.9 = -0.15 nm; 6.06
